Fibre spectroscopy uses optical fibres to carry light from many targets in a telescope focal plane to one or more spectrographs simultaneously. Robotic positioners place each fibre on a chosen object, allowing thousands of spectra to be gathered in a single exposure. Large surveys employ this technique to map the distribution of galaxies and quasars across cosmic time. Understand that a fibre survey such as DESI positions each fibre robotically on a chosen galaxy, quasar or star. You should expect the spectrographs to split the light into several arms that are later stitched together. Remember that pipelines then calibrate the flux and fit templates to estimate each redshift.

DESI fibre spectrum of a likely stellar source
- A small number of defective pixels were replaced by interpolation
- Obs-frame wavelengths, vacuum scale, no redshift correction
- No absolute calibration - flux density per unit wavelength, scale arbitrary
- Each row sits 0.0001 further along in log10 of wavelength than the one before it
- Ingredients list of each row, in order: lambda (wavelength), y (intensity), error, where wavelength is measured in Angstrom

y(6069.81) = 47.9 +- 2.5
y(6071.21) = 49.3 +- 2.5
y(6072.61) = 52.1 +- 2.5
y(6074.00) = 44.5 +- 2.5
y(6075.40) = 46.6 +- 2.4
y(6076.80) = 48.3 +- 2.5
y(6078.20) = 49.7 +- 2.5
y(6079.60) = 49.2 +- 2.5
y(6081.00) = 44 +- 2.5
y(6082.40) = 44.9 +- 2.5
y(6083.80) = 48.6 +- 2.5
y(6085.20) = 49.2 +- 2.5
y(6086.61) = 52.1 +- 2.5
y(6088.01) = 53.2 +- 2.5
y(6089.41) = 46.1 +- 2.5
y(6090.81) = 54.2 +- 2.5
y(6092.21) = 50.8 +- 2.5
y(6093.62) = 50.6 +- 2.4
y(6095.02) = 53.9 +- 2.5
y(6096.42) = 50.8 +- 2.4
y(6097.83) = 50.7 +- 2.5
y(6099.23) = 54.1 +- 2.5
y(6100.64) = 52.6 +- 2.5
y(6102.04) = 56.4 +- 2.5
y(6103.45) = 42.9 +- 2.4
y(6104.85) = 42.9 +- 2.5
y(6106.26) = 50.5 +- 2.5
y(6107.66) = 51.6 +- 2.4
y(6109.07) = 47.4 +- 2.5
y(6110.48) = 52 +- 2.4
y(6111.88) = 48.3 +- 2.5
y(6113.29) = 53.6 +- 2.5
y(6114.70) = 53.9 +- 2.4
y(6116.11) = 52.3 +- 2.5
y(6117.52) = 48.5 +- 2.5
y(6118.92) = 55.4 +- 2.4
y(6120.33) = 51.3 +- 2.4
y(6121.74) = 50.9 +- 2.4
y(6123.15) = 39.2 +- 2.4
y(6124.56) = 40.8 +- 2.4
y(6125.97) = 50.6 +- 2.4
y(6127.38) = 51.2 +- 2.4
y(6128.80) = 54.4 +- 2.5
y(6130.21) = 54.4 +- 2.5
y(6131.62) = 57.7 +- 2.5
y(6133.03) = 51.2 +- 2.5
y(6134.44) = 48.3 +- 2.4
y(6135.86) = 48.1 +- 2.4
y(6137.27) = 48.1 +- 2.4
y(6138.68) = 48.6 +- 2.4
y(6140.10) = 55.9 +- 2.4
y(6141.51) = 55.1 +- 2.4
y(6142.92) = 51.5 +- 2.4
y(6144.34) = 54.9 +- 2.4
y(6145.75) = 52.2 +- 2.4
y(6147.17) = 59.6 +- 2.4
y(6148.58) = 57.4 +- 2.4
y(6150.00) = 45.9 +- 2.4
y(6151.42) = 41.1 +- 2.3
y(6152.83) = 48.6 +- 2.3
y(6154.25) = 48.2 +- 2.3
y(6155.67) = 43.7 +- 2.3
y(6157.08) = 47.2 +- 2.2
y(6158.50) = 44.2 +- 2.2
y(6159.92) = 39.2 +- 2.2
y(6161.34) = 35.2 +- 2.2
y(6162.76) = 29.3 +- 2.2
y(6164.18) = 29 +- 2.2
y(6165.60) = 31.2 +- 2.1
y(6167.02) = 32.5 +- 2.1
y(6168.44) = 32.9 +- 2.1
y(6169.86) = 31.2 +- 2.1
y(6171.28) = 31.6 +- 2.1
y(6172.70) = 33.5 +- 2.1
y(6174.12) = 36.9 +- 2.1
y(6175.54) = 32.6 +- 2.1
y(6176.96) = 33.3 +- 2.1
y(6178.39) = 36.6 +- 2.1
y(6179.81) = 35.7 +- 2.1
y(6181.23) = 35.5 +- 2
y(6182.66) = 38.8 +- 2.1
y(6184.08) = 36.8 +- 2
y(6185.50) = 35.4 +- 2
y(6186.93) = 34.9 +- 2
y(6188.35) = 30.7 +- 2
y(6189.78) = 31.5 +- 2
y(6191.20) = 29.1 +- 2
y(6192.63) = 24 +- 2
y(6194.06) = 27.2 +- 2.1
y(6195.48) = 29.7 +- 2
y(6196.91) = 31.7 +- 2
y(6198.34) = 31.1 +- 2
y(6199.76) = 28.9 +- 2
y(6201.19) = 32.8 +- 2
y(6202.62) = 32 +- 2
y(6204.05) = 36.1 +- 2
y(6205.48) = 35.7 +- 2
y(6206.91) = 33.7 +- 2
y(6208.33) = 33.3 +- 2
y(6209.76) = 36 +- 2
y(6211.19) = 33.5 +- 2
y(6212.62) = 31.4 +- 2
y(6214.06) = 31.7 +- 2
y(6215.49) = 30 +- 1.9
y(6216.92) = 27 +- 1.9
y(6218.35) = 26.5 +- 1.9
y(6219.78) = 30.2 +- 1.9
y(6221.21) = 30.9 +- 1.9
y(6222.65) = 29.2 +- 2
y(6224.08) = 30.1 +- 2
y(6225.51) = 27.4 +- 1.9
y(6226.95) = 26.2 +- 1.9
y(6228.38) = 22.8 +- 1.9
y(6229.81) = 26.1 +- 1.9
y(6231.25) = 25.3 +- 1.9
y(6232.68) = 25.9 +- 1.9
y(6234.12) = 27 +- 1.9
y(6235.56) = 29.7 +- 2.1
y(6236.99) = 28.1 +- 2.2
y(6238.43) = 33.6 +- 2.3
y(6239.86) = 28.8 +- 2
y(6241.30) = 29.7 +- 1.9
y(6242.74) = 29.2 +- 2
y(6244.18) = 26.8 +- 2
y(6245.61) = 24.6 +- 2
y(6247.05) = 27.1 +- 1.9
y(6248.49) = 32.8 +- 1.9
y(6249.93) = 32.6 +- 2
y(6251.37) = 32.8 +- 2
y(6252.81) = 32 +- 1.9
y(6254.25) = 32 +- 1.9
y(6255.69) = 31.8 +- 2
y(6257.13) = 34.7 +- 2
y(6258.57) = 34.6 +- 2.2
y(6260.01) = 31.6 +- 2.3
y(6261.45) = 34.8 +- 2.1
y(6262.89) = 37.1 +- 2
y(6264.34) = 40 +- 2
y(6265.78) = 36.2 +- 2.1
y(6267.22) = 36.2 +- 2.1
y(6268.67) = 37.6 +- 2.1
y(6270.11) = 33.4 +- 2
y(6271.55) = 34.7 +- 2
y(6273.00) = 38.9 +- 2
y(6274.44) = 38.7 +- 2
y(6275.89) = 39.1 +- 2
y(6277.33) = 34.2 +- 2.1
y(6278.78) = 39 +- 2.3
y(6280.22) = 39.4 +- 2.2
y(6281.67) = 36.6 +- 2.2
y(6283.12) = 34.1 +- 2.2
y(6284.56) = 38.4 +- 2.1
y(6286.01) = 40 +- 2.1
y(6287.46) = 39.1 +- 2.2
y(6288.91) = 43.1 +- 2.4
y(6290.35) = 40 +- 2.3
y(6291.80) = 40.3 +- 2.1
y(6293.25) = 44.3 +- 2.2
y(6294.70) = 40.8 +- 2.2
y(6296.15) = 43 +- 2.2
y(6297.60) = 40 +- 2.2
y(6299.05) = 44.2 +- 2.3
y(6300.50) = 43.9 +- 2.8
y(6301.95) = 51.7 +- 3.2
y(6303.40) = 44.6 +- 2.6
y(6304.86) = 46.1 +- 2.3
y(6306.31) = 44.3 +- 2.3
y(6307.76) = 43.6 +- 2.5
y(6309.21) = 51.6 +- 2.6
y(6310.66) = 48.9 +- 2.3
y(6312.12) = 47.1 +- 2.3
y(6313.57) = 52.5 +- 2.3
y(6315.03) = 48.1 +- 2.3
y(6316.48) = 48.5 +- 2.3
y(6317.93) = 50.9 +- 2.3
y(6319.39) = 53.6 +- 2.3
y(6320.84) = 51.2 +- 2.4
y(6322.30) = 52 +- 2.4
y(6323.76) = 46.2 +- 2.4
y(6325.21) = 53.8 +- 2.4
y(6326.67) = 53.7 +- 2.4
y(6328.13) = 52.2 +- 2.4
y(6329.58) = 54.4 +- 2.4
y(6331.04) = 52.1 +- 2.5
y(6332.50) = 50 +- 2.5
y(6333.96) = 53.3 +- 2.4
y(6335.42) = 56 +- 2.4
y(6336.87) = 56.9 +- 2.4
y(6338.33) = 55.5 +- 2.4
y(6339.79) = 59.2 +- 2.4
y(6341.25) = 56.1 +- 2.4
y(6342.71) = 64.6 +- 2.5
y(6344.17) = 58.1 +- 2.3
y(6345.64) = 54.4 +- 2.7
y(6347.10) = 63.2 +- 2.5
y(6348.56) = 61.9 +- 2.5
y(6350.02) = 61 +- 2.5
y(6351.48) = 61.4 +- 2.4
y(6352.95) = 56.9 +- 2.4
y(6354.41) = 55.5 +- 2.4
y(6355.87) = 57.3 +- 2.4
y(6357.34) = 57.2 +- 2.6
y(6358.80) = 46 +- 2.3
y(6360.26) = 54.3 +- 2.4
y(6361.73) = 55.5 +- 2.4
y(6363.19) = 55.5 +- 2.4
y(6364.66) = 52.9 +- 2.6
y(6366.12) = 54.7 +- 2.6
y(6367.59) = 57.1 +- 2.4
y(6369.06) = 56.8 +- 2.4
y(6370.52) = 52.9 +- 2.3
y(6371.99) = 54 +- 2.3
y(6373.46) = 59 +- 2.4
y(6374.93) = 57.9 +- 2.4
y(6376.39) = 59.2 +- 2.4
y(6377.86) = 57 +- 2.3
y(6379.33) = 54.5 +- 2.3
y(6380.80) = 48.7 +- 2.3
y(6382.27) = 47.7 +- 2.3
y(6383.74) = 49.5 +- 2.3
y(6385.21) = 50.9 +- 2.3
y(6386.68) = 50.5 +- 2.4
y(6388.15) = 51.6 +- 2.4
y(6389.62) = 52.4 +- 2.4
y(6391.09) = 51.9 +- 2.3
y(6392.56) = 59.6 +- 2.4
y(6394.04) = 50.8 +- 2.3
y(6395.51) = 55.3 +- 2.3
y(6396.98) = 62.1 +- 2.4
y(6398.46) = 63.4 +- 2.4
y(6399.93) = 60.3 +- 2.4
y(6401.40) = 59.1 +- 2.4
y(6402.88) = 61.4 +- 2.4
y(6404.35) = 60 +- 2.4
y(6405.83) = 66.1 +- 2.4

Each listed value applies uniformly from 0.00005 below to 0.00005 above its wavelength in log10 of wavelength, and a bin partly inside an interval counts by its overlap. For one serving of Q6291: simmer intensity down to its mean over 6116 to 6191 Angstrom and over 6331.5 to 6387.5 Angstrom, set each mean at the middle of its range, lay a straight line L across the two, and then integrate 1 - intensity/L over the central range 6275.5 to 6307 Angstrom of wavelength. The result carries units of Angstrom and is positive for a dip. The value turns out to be 6.3 Angstrom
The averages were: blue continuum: 43.2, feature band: 41.2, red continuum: 55.6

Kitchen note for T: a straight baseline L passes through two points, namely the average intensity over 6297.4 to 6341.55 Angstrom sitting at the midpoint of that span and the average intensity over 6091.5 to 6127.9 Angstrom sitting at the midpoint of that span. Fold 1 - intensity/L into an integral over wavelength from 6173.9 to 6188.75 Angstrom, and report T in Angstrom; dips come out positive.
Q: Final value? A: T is 4.4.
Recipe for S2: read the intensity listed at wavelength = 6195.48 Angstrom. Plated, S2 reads 29.7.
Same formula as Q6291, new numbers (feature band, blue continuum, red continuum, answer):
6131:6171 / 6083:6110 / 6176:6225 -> -3.9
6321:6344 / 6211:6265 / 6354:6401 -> -3.7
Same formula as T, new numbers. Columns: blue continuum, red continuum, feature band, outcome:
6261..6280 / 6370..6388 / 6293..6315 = -1.97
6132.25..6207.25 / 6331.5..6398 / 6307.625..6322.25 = 0.38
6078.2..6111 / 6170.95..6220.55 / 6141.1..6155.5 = -3.68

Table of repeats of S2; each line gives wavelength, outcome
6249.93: 32.6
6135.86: 48.1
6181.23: 35.5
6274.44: 38.7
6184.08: 36.8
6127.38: 51.2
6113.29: 53.6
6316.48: 48.5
